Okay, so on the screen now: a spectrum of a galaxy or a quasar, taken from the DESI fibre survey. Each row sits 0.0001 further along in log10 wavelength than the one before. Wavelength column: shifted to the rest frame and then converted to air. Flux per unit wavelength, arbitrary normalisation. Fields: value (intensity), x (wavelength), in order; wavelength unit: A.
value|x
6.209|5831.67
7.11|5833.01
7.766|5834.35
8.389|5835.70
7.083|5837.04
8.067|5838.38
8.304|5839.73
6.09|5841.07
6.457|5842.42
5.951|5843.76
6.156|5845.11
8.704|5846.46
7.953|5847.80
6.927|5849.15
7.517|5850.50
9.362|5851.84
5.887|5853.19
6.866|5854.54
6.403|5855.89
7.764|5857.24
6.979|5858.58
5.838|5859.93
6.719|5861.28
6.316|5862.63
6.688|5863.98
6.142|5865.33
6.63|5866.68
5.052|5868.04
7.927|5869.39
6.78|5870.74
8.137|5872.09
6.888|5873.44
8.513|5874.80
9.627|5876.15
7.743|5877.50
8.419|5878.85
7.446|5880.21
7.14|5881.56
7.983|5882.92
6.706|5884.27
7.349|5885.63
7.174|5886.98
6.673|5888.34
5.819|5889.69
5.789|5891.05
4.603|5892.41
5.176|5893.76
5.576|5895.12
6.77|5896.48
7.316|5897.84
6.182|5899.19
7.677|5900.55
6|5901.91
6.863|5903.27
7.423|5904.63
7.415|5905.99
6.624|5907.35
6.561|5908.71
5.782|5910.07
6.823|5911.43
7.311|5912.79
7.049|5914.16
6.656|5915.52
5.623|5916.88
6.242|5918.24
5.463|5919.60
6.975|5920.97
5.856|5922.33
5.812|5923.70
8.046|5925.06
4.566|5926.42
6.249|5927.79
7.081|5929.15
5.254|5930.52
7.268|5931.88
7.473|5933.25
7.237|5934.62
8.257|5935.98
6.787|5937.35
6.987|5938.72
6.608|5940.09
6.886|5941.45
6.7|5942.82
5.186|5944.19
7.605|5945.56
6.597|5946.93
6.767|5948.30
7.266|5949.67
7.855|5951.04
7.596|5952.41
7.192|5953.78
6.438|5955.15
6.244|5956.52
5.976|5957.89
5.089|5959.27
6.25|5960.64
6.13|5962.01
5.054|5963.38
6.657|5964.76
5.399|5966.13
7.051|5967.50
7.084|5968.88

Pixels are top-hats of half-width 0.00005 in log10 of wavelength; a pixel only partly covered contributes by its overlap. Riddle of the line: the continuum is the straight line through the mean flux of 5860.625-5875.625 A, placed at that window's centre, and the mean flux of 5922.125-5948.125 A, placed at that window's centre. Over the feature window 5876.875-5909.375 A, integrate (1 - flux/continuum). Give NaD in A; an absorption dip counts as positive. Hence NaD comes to 0.3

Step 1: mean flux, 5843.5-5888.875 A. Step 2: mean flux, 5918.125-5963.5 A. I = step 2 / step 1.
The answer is 0.91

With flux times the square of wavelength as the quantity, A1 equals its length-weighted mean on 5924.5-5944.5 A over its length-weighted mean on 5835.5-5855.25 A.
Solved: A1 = 0.95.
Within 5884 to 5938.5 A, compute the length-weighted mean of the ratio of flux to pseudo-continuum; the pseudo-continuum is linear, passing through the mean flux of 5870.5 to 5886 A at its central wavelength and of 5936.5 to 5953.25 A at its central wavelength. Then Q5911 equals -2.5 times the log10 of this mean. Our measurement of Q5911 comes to 0.124 mag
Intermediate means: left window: 7.76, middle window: 6.54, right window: 6.92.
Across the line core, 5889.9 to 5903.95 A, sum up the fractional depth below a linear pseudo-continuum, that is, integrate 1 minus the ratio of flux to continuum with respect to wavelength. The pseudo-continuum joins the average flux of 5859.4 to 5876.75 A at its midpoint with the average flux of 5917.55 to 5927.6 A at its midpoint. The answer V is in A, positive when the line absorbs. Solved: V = 0.78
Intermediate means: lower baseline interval 7.02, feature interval 6.18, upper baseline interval 6.14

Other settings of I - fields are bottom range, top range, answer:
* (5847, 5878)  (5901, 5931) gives 0.90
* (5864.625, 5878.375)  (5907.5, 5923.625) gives 0.87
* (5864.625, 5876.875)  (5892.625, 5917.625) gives 0.90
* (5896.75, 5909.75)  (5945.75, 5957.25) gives 1.02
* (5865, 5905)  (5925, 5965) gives 0.96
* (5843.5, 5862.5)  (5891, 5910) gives 0.91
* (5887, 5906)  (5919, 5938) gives 1.04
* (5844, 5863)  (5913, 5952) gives 0.94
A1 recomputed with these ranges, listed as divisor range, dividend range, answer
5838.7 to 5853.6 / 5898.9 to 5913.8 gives 0.96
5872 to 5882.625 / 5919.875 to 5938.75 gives 0.85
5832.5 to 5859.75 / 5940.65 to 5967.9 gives 0.93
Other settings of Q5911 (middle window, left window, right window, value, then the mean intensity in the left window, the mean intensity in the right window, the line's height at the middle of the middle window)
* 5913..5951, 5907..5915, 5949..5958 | 0.03 mag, 6.69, 7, 6.85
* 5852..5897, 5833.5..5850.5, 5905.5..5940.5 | 0.03 mag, 7.32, 6.61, 7.04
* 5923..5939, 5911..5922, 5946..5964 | -0.04 mag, 6.49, 6.52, 6.5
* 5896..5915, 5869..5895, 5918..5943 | 0.01 mag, 7.11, 6.62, 6.87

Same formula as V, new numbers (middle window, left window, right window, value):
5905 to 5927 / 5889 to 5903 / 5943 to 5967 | -0.8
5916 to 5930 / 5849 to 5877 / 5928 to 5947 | 1.4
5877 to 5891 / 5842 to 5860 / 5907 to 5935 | -0.8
